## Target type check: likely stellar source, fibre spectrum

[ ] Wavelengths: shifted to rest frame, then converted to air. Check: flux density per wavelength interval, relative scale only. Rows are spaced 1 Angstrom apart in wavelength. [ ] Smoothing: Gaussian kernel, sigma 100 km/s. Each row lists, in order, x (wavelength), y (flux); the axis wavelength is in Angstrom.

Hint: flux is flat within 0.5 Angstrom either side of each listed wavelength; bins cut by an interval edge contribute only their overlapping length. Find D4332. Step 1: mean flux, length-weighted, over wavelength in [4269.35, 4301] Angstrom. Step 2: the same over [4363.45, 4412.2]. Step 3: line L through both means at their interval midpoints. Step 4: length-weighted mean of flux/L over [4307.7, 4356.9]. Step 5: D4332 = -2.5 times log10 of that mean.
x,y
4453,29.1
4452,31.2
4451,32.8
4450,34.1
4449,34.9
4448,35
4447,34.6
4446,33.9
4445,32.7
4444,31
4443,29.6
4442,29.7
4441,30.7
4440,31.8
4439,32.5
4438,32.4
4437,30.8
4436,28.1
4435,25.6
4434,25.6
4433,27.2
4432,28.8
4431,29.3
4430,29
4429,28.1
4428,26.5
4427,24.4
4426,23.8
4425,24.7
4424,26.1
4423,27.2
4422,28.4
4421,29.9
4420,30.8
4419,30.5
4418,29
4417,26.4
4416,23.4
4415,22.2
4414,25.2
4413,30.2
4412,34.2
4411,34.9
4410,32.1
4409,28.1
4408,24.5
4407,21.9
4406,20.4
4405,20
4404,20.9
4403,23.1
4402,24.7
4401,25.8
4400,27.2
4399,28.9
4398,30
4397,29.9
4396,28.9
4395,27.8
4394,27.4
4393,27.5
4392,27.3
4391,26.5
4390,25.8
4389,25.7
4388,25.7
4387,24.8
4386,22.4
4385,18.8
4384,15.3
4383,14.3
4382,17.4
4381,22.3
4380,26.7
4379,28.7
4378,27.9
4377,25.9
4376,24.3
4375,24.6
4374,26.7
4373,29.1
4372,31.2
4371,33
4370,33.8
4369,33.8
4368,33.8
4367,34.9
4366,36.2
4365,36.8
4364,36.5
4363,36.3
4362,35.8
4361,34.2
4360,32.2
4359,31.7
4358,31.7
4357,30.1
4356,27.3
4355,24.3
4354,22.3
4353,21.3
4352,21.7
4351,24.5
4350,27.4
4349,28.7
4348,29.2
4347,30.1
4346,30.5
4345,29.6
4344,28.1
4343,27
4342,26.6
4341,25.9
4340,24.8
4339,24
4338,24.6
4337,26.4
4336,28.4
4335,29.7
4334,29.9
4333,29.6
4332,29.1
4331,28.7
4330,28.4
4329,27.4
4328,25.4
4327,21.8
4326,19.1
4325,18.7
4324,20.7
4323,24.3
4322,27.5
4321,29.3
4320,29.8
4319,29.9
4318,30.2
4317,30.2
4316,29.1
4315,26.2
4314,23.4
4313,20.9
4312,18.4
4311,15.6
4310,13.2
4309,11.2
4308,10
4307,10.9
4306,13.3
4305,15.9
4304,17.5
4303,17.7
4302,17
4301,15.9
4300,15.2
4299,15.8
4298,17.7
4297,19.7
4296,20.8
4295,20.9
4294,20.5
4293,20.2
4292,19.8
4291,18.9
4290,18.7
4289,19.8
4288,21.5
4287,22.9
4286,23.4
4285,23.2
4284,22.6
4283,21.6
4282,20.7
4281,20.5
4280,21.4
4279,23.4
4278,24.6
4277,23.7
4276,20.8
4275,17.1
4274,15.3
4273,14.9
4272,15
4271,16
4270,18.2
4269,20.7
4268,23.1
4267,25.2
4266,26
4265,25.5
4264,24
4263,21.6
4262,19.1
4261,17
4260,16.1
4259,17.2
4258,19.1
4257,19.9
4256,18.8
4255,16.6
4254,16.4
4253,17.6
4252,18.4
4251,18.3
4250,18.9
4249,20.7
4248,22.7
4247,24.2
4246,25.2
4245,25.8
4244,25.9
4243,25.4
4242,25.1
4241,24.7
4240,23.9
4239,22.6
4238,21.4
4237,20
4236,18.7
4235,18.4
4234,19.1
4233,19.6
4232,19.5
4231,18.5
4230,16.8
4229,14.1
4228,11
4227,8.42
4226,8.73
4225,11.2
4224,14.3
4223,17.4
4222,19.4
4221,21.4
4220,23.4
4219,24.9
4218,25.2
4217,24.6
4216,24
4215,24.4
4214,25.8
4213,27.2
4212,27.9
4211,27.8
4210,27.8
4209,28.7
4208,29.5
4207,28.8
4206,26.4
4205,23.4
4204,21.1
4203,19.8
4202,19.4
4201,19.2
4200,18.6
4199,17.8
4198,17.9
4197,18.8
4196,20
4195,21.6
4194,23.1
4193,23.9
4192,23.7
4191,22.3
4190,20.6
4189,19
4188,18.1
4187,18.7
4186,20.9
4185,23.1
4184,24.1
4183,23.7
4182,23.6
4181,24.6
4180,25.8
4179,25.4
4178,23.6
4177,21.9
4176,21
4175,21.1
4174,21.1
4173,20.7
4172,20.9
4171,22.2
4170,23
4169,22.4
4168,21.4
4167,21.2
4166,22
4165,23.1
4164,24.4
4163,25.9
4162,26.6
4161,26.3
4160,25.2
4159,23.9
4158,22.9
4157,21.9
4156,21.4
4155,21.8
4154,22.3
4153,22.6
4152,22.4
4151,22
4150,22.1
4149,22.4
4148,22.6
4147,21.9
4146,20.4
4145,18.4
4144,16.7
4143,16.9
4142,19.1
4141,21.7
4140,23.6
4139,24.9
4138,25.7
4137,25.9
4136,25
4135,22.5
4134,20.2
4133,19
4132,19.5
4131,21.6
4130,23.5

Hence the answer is -0.09 mag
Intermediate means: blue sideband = 19.8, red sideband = 27.1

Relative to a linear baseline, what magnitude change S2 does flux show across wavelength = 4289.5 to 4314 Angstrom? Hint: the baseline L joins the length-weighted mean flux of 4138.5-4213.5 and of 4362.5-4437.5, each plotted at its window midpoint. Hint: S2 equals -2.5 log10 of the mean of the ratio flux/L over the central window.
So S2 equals 0.42 mag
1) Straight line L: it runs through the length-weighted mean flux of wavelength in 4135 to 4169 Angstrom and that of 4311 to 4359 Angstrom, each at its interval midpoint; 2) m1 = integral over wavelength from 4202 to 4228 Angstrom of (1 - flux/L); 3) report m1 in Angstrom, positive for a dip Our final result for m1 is 1.81 Angstrom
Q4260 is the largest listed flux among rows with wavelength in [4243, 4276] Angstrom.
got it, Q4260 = 26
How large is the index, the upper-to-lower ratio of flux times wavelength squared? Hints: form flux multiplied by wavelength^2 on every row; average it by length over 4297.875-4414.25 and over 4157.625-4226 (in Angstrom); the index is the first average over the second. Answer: 1.2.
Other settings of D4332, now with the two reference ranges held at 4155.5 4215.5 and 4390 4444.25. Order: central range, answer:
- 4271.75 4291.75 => 0.207 mag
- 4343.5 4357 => -0.018 mag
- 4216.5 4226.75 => 0.249 mag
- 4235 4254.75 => 0.113 mag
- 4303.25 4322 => 0.213 mag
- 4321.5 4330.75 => 0.084 mag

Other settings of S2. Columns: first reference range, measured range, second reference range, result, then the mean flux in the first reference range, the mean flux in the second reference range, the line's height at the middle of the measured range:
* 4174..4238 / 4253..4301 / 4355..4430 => 0.19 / 21.2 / 27.6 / 23.7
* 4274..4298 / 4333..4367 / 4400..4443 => -0.20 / 21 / 27.4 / 24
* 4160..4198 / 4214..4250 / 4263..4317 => 0.04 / 22.4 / 19.7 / 21.1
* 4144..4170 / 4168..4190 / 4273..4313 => -0.01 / 22.6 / 18.6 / 21.9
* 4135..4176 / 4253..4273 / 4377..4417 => 0.21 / 22.4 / 25.4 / 23.7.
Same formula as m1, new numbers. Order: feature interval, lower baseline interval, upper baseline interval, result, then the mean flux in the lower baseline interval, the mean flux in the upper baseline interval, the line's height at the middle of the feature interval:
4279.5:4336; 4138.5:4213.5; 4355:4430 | 8.7 Angstrom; 22.5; 27.6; 25.6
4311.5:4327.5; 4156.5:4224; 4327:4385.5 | 1.1 Angstrom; 22.9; 28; 26.8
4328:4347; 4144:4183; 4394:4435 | -1.5 Angstrom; 22.6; 27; 25.7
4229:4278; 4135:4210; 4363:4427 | 7.6 Angstrom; 22.4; 27.1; 24.1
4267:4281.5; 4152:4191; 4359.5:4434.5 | 2.9 Angstrom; 22.6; 27.5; 24.8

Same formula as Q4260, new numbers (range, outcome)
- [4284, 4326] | 30.2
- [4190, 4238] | 29.5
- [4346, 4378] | 36.8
